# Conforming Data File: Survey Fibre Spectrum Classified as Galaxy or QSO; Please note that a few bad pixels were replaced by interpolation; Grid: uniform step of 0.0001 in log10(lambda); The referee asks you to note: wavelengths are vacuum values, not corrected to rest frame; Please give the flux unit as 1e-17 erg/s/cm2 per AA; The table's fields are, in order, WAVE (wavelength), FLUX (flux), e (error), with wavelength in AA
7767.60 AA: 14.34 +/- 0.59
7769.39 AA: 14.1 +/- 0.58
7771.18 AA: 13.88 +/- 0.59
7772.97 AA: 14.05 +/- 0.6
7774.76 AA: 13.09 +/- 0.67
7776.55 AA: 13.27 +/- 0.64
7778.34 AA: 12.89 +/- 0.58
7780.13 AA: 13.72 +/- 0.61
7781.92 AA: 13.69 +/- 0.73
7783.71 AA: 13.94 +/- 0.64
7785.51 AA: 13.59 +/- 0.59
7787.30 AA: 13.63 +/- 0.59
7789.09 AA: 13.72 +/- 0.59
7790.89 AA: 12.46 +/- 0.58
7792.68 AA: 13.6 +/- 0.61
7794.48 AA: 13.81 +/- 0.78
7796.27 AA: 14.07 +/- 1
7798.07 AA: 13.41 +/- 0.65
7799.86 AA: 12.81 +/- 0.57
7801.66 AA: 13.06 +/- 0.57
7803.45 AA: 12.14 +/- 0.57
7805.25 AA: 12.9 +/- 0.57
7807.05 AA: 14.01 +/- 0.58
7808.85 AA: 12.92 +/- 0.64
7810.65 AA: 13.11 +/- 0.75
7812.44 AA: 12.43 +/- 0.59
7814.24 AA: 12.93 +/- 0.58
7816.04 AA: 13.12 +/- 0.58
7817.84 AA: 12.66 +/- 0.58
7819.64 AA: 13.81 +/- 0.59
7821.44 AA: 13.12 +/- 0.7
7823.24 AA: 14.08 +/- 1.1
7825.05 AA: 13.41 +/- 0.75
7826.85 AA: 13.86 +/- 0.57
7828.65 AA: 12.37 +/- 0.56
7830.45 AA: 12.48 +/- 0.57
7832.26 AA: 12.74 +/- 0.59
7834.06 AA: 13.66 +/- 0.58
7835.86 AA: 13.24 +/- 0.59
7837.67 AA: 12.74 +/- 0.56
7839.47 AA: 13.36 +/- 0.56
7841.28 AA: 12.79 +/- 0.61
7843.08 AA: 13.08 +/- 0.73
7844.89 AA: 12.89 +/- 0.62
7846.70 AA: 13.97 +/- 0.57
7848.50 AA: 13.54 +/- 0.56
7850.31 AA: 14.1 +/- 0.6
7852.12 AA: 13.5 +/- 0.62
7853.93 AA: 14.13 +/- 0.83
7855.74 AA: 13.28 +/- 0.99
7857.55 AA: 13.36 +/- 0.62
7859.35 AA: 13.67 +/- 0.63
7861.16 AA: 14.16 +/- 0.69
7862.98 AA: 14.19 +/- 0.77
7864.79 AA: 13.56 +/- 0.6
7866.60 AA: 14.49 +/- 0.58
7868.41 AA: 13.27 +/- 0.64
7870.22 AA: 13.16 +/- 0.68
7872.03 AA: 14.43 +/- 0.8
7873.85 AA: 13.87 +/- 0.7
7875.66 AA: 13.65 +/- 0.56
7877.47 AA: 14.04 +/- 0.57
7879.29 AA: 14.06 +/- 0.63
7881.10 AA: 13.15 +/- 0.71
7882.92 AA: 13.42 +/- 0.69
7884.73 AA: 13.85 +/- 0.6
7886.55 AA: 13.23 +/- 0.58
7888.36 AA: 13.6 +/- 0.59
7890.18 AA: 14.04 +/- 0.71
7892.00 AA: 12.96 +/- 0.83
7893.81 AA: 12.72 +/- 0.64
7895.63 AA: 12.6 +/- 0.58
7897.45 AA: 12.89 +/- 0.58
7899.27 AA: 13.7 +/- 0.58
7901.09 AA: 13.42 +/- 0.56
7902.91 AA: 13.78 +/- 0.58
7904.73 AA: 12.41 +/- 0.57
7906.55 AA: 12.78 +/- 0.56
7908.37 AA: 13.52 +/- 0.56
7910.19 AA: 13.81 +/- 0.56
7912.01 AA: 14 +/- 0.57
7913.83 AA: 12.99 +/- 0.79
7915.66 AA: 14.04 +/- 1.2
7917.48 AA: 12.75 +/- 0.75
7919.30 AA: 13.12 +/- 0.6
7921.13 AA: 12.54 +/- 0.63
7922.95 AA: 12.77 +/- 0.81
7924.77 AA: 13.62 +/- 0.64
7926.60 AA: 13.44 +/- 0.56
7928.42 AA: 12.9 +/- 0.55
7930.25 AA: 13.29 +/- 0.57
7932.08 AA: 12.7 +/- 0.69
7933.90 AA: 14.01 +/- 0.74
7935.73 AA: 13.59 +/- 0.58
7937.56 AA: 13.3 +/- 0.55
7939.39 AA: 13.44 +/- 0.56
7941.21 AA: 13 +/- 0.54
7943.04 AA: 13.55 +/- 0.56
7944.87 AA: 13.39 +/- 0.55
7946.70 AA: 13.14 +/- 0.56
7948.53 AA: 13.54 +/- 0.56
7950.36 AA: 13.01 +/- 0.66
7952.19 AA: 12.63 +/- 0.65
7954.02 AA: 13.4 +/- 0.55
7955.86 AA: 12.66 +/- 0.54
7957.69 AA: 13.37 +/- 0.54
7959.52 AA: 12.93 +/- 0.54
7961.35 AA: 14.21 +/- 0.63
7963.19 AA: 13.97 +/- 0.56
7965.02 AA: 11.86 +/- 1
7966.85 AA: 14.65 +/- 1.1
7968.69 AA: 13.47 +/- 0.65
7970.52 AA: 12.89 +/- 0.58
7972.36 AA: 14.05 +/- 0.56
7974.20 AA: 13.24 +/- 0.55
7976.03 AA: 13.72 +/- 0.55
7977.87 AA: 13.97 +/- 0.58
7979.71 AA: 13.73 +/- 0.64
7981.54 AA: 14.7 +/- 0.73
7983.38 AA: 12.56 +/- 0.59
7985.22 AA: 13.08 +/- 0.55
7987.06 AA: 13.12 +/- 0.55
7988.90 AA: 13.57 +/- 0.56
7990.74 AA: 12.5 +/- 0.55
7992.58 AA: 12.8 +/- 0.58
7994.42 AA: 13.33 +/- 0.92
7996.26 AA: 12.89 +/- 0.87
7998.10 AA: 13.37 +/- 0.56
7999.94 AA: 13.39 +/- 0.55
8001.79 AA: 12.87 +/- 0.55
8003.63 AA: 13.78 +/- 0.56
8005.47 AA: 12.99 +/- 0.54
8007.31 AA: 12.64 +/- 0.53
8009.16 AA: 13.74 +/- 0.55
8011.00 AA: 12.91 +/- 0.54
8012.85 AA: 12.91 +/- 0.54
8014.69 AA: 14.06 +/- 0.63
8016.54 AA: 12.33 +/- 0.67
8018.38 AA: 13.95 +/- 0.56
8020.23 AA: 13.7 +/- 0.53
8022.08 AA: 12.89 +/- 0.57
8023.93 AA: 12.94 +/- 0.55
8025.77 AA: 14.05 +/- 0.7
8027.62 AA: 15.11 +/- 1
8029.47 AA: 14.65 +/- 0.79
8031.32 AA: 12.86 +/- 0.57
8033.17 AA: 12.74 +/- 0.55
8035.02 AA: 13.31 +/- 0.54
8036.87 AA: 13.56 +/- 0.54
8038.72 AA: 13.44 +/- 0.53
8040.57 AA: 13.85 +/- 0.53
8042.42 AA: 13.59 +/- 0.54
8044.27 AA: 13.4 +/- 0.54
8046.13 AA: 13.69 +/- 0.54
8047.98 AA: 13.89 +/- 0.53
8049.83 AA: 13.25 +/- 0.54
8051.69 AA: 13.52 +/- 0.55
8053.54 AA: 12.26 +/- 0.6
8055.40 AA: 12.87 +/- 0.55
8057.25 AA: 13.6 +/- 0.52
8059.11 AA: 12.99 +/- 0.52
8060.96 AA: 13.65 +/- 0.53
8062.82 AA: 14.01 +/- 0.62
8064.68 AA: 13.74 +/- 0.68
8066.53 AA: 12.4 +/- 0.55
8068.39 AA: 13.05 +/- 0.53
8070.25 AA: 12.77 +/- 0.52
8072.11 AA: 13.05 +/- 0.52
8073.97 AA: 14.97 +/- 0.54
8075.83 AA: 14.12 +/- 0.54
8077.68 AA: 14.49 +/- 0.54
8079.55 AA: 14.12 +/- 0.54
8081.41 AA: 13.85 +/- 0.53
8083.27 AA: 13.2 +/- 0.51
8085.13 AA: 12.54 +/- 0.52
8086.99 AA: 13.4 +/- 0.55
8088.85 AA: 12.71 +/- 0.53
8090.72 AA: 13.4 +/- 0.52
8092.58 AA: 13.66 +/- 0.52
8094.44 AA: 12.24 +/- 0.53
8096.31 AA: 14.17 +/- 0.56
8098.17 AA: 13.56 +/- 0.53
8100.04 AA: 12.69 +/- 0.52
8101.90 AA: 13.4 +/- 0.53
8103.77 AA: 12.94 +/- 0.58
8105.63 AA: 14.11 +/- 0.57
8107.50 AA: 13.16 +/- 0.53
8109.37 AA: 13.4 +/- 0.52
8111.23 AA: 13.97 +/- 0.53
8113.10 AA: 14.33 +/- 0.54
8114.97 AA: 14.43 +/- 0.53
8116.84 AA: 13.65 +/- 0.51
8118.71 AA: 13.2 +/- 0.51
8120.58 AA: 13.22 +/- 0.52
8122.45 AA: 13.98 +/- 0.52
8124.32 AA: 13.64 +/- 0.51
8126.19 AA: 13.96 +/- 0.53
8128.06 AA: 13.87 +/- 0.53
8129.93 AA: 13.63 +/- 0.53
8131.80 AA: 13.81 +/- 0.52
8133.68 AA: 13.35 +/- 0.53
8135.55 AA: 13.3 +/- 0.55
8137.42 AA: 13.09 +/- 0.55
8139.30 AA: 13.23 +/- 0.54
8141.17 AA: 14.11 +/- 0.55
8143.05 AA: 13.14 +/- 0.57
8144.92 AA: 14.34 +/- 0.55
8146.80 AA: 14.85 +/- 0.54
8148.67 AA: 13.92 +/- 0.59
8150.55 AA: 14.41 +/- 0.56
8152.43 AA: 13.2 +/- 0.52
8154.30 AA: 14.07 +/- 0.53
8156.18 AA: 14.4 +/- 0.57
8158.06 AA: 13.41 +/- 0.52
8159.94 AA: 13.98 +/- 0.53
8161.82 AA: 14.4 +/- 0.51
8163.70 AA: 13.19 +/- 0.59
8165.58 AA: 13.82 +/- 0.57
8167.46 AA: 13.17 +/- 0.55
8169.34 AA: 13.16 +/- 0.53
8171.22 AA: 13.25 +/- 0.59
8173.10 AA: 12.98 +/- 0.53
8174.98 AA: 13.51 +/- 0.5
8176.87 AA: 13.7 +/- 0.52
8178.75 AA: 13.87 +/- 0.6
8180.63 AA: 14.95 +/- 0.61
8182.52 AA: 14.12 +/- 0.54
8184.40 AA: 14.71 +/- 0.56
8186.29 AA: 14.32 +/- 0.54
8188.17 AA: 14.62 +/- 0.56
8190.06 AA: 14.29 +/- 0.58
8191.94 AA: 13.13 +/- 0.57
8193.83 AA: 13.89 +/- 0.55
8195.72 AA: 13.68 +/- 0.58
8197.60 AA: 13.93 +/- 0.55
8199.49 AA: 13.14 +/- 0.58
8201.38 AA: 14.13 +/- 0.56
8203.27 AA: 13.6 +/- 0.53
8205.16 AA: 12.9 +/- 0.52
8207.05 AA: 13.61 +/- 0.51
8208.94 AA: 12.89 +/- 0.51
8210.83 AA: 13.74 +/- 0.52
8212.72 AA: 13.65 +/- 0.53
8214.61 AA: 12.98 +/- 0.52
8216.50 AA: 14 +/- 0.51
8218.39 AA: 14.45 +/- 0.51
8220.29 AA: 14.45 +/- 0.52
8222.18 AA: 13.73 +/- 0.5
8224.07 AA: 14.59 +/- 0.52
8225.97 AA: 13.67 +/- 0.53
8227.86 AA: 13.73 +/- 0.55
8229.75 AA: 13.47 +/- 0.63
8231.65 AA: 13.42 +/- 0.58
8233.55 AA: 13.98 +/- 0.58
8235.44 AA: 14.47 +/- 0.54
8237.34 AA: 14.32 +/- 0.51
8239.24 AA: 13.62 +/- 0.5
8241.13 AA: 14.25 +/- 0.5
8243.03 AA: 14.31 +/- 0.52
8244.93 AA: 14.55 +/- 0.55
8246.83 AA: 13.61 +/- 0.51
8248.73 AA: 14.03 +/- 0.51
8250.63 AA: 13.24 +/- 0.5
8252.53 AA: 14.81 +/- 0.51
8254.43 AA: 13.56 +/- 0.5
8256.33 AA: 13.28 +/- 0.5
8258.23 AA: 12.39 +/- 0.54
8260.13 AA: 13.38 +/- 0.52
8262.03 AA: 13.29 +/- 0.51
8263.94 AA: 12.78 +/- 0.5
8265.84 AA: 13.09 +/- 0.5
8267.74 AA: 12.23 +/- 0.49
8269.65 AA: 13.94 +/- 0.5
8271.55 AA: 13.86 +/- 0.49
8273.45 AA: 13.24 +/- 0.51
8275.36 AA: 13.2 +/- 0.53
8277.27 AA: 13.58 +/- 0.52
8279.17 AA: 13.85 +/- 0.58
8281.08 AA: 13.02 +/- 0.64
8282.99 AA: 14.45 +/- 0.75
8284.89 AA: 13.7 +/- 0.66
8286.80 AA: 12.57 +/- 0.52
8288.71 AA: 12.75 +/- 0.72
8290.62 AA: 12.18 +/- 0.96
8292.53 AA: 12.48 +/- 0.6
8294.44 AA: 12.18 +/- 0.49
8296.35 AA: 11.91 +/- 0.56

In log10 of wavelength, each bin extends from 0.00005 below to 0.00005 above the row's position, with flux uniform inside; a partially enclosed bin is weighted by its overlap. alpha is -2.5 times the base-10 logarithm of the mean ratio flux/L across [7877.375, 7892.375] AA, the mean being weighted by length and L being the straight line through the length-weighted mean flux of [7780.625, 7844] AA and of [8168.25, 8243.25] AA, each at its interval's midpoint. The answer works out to -0.02 mag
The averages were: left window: 13.2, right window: 13.8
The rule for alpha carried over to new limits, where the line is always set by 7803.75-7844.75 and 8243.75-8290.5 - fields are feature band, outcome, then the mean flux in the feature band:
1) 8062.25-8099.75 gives -0.01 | 13.5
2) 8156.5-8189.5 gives -0.04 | 13.8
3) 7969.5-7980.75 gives -0.03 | 13.6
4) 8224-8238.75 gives -0.04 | 13.9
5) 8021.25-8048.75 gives -0.03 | 13.6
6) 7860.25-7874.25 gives -0.06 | 13.9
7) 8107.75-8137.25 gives -0.03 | 13.7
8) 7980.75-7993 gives 0.00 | 13.2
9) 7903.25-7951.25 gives -0.01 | 13.3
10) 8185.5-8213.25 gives -0.03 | 13.7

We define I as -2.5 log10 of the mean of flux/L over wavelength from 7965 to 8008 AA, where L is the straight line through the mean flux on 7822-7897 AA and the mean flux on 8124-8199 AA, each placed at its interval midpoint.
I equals 0.02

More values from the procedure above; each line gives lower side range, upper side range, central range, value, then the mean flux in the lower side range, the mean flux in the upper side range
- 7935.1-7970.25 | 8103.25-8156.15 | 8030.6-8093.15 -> 0.01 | 13.3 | 13.7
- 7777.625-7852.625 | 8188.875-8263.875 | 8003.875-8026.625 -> 0.02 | 13.3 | 13.7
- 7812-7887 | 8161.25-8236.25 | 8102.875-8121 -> 0.00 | 13.5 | 13.8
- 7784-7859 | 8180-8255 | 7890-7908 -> 0.02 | 13.3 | 13.9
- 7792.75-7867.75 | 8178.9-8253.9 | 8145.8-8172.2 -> 0.00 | 13.3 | 13.9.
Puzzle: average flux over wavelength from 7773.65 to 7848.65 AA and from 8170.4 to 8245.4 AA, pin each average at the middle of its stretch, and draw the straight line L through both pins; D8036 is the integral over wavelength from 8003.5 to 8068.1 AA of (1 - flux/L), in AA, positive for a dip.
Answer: 0.9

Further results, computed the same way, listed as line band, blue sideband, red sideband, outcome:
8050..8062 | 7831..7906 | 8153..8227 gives 0.4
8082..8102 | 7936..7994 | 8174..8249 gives 0.7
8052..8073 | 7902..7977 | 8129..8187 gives 0.7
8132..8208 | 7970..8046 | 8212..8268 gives -0.8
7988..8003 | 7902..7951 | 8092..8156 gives 0.3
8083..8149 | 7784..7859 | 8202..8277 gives 0.0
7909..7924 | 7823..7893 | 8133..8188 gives 0.3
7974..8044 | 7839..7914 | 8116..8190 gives 1.3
